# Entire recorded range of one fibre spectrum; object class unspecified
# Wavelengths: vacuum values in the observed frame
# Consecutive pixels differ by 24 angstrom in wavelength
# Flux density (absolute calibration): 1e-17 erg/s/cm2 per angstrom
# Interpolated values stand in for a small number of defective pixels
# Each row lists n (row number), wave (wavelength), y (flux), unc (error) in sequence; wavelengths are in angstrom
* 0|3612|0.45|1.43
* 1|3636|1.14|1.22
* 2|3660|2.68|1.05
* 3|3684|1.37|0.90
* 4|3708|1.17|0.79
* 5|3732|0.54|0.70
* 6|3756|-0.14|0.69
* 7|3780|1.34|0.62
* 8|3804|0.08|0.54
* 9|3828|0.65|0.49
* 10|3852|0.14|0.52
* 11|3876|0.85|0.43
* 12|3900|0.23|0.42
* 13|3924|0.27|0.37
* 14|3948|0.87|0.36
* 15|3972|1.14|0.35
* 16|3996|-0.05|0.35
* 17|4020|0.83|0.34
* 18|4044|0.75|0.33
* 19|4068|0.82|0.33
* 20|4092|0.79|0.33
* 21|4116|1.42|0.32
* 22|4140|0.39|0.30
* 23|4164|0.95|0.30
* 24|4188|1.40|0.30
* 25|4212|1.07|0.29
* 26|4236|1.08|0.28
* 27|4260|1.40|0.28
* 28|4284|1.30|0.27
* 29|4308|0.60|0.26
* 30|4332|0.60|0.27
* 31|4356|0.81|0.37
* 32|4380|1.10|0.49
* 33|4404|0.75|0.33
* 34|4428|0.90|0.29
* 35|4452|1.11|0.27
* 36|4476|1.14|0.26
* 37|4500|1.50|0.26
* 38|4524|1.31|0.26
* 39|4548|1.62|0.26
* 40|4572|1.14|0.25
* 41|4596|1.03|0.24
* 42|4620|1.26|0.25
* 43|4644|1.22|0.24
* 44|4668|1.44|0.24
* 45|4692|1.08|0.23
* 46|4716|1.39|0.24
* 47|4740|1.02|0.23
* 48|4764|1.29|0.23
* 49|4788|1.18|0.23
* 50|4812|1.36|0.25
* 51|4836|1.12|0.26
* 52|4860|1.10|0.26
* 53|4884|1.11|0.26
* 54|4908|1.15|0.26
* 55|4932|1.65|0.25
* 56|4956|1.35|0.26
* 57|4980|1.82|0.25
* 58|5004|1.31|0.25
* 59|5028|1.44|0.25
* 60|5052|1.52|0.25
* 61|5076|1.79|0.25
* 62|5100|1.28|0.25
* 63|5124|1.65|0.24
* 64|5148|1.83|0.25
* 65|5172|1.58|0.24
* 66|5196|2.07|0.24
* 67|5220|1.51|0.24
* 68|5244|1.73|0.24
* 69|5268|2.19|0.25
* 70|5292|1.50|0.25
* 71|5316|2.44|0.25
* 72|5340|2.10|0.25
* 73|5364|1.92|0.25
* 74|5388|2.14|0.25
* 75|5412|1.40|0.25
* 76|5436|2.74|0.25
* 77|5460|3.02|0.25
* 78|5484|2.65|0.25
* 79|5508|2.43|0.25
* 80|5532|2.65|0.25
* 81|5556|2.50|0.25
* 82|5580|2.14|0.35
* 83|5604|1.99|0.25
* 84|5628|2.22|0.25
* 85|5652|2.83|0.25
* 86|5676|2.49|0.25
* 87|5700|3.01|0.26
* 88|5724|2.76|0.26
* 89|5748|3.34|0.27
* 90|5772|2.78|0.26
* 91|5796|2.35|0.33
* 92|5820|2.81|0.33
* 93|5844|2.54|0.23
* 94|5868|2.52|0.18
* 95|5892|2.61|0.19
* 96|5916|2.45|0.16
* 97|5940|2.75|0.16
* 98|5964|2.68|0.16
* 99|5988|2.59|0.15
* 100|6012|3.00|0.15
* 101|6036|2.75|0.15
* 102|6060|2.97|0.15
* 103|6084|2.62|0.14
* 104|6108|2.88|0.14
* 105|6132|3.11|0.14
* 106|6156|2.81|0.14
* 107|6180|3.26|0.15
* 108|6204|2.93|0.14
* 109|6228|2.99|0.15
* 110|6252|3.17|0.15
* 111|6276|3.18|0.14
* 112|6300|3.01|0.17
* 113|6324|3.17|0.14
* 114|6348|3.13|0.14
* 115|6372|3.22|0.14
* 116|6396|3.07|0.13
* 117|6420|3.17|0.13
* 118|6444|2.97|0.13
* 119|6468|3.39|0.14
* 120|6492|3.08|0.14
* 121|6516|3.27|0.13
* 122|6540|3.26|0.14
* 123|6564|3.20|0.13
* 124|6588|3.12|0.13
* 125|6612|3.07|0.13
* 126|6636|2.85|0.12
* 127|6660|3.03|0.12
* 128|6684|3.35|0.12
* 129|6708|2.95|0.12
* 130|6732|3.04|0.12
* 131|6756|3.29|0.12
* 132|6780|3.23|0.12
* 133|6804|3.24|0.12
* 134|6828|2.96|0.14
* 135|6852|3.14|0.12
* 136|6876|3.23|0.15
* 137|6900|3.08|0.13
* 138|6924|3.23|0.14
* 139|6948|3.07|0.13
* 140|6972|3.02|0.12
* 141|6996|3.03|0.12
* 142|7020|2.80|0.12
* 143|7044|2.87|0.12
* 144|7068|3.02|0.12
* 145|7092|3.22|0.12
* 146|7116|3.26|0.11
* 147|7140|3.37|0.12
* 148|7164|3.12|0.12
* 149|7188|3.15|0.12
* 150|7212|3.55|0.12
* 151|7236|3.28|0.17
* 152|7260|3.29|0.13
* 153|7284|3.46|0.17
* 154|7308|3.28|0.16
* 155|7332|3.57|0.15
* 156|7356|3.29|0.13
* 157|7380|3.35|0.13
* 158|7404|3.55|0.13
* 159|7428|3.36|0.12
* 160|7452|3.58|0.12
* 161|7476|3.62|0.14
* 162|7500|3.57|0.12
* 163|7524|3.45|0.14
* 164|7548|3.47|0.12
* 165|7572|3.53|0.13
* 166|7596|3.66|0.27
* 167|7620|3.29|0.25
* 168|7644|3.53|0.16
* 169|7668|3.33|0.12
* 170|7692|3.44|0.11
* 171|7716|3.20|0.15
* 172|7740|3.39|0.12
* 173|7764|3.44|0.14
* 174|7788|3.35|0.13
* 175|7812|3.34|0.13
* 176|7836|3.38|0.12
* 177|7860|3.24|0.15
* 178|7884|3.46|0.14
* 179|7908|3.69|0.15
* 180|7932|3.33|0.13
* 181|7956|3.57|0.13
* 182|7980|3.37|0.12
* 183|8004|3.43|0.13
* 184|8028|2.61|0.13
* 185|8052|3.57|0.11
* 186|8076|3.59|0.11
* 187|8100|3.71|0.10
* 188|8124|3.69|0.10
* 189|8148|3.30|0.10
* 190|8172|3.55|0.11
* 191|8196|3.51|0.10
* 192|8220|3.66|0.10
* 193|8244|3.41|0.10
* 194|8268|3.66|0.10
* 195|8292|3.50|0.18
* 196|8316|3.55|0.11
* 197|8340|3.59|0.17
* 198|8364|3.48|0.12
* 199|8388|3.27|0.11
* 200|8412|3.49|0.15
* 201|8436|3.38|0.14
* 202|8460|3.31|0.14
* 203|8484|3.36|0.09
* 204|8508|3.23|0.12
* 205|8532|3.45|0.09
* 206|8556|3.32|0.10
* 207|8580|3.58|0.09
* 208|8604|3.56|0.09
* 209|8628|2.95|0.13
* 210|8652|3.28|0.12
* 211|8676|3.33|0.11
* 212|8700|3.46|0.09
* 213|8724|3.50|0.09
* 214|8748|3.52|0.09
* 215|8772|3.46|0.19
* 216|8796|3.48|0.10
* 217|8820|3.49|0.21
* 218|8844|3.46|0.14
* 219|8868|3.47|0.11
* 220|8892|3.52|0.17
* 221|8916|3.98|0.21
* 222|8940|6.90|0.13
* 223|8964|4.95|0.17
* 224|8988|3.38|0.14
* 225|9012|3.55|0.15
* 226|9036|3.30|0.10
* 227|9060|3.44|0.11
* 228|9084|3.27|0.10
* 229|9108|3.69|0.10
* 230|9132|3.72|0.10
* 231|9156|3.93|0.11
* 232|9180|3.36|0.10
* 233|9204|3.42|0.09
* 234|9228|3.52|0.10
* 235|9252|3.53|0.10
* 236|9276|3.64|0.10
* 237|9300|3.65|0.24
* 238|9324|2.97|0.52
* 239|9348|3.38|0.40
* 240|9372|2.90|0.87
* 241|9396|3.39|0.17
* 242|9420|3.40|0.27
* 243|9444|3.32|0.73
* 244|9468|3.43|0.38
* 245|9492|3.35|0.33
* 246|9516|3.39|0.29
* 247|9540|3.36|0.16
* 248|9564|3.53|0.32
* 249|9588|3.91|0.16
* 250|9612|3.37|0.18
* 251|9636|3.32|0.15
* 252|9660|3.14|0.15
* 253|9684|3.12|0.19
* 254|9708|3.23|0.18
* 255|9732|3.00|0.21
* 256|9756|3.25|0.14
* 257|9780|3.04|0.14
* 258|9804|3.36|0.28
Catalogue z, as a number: 0.36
